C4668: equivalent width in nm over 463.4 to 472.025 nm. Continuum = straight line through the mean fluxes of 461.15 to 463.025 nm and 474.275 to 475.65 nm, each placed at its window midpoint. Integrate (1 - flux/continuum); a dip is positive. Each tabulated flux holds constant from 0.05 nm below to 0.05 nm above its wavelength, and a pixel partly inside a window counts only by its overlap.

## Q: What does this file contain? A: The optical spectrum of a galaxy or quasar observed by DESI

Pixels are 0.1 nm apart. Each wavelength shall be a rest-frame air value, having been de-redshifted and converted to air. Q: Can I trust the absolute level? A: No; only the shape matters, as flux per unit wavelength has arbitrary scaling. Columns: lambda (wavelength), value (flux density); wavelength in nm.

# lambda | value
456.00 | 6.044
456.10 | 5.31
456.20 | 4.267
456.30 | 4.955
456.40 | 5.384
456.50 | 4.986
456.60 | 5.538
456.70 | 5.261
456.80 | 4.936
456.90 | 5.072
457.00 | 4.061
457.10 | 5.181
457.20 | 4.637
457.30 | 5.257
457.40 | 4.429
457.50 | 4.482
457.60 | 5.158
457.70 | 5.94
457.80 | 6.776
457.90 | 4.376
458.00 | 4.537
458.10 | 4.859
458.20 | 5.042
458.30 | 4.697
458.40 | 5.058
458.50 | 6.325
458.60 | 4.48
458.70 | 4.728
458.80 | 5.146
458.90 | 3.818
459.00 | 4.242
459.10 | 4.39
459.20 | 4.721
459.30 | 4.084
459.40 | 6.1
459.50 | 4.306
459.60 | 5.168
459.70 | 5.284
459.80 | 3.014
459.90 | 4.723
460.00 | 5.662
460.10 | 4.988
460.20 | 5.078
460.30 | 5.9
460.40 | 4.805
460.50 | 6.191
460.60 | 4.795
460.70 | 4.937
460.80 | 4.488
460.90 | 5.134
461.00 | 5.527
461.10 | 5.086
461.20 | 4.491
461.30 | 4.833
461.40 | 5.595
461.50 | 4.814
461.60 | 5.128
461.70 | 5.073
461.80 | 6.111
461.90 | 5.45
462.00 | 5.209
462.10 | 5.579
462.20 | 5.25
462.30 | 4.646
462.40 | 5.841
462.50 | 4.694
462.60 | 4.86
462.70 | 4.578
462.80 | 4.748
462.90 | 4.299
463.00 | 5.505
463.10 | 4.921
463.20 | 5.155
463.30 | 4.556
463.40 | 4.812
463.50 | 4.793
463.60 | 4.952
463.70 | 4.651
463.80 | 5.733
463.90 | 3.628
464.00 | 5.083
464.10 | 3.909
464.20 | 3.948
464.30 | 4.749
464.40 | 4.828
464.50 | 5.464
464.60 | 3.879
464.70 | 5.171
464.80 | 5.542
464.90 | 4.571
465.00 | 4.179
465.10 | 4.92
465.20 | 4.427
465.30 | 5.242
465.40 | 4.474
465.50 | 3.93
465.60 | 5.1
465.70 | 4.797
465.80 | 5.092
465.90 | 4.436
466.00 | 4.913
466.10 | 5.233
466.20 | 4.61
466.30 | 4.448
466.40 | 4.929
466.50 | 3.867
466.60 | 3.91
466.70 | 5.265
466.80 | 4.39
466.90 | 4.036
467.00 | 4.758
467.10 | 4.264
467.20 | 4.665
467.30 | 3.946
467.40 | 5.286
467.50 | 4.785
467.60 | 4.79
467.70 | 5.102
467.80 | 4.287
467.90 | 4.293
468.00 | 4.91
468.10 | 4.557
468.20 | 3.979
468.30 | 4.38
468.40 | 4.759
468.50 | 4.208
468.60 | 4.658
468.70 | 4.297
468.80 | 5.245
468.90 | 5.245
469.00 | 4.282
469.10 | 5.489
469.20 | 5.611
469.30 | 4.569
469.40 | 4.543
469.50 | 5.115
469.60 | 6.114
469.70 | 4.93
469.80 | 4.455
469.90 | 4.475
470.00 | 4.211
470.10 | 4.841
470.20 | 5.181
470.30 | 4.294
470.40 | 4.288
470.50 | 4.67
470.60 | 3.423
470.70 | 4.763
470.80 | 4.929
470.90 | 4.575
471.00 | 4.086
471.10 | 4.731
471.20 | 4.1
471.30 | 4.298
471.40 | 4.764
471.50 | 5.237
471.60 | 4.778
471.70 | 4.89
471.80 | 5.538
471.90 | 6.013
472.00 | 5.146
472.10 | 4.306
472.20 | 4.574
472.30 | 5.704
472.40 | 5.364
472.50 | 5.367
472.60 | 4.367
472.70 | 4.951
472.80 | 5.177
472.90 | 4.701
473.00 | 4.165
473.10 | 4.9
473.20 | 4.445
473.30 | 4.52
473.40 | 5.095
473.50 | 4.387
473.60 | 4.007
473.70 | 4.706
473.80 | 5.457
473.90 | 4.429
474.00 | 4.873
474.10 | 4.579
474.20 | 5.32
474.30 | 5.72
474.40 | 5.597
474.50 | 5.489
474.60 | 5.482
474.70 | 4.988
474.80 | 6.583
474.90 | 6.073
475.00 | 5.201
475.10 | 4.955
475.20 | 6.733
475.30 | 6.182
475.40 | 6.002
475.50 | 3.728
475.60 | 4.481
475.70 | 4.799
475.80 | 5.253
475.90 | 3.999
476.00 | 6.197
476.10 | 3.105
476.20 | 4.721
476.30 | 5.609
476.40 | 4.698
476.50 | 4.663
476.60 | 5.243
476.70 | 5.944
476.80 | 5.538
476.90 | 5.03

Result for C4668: 0.94 nm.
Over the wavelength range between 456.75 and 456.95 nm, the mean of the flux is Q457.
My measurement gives 5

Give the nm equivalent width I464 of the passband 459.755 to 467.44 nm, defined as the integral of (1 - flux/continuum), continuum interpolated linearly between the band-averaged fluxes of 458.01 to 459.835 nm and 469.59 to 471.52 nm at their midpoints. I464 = -0.249 nm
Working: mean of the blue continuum 4.76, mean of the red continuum 4.58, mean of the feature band 4.84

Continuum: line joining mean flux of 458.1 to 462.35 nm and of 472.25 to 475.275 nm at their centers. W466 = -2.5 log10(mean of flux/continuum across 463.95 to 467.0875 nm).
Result 0.090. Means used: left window 5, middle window 4.64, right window 5.12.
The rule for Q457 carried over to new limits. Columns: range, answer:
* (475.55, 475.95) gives 4.63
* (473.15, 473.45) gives 4.69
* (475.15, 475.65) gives 5.43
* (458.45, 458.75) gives 5.18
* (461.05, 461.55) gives 4.96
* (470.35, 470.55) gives 4.48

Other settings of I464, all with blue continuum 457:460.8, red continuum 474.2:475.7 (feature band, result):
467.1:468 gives 0.10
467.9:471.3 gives 0.42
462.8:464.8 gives 0.14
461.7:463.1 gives -0.02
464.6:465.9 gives 0.10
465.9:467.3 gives 0.18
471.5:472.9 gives 0.08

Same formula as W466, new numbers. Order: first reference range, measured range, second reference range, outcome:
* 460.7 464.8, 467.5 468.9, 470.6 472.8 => 0.06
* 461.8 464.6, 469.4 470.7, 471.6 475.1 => 0.08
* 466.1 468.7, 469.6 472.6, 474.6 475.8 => 0.04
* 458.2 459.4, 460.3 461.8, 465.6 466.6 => -0.08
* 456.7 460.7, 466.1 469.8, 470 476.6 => 0.05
